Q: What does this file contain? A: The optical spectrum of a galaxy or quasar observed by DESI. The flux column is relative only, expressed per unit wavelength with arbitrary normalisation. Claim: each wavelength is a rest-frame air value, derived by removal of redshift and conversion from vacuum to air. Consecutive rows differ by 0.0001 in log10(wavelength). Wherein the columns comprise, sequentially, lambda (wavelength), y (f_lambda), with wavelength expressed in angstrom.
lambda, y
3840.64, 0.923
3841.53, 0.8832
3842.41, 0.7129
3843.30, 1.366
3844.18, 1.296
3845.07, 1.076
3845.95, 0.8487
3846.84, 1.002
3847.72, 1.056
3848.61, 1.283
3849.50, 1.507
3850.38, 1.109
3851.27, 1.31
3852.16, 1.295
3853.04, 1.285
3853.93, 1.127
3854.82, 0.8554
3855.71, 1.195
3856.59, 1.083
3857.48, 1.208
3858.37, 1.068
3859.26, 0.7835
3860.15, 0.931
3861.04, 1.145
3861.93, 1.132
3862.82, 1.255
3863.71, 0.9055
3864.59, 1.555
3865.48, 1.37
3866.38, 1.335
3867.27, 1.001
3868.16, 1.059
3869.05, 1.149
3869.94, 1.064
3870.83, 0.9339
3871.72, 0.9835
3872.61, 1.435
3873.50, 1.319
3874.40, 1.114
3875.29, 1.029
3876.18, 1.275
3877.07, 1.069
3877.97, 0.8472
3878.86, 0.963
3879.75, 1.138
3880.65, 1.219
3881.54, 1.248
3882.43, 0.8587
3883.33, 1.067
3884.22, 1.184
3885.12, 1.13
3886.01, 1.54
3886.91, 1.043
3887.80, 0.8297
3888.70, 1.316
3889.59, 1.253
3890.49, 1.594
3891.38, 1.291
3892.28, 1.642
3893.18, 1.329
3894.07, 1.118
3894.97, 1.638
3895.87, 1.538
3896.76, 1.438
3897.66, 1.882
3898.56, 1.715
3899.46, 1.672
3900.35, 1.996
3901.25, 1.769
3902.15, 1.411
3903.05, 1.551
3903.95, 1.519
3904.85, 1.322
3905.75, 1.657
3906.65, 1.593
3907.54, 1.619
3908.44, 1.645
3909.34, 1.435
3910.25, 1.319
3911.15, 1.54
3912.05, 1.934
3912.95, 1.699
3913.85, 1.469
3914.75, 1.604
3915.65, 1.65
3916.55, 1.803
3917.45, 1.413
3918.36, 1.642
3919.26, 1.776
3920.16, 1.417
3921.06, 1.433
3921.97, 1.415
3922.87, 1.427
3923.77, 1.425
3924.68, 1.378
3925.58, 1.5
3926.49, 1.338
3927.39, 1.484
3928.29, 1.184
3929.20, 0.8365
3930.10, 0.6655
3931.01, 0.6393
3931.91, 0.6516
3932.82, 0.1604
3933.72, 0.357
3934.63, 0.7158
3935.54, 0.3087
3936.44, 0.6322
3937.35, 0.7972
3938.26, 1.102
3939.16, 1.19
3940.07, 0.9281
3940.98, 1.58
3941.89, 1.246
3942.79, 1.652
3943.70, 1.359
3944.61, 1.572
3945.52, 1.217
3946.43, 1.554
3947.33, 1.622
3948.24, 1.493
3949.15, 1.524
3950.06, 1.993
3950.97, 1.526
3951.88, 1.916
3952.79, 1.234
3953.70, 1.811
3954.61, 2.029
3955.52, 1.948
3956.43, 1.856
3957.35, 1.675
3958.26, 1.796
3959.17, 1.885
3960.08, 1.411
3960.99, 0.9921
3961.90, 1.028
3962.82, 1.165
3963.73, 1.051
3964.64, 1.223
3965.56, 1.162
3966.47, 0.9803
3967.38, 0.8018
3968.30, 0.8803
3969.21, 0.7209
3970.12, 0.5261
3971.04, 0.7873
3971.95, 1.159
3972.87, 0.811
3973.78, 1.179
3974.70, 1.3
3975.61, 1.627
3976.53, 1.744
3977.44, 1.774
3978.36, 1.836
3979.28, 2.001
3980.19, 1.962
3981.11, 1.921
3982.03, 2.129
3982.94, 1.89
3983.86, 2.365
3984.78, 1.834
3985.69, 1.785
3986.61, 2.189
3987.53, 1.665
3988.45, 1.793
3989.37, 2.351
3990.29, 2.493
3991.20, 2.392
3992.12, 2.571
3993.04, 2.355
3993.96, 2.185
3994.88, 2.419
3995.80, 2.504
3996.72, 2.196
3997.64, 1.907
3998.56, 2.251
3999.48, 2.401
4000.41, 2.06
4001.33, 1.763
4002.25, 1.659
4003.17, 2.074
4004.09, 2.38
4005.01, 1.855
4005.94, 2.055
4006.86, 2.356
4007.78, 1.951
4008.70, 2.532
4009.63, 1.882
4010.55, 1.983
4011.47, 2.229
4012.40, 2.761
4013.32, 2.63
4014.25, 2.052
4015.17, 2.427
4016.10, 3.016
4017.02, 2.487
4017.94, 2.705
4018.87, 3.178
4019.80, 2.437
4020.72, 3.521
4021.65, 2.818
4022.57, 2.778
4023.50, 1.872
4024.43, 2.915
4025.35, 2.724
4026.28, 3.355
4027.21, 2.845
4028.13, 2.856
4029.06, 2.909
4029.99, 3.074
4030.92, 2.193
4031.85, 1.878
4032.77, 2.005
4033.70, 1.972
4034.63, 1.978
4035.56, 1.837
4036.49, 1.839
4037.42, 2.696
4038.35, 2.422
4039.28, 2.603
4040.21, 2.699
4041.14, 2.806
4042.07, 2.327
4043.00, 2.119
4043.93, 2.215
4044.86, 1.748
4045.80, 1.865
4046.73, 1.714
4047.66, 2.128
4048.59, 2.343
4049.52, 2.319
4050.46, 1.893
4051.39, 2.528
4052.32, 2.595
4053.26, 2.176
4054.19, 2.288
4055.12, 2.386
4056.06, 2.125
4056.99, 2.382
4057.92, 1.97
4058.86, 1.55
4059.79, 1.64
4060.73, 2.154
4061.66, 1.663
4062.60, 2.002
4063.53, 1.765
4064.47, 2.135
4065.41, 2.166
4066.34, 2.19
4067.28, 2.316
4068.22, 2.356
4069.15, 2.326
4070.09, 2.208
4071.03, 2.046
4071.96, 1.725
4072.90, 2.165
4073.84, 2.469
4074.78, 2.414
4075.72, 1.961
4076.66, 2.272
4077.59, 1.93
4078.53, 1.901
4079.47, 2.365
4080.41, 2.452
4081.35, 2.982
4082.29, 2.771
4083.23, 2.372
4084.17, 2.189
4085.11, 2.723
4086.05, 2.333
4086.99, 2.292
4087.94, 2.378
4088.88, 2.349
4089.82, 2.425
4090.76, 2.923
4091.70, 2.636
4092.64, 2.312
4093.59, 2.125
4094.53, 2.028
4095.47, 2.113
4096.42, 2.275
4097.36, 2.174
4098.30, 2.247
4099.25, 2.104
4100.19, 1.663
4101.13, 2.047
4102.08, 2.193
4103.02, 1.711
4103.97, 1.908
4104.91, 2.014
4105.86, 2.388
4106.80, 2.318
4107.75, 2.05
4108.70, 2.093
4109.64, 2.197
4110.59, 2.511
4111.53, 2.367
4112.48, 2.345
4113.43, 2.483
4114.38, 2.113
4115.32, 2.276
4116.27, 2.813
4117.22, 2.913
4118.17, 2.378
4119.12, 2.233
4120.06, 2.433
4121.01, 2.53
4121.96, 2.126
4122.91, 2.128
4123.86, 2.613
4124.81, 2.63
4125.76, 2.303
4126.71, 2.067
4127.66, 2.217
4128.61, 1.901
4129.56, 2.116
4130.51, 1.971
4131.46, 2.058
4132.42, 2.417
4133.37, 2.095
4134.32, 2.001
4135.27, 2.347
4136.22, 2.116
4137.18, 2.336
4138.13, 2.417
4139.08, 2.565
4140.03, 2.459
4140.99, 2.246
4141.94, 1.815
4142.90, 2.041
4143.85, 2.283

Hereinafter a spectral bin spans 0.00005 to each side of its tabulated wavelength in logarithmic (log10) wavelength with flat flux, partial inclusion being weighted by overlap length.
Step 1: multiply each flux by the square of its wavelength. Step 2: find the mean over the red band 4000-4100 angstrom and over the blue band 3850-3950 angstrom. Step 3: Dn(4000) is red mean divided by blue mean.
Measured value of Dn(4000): 1.94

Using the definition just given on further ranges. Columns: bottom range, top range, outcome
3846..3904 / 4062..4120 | 2.03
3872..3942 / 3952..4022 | 1.54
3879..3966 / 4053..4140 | 1.78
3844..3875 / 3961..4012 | 1.66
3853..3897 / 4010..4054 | 2.24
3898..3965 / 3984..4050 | 1.74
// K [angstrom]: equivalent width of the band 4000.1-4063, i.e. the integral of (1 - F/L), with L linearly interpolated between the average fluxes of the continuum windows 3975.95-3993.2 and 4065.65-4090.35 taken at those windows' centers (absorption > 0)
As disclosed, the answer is -4.0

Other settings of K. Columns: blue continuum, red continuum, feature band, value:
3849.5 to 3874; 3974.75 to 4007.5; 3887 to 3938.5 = 5.15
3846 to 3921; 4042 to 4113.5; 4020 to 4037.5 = -4.90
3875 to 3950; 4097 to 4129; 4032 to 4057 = -3.66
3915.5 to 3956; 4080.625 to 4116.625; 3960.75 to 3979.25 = 4.33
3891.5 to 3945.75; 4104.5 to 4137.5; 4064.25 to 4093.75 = -3.29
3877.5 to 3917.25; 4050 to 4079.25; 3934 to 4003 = 5.84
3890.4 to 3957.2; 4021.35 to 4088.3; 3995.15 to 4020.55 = -4.25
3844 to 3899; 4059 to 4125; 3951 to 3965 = 0.62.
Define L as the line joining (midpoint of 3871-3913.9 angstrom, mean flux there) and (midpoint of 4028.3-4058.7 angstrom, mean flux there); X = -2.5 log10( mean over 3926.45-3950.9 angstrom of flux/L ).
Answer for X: 0.44 mag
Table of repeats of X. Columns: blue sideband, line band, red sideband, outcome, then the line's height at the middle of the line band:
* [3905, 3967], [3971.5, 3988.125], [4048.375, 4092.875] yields -0.053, 1.65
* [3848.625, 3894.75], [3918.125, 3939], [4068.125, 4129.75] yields 0.339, 1.45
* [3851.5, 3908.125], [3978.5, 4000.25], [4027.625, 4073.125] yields -0.155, 1.86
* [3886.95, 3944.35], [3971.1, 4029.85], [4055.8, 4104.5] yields -0.234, 1.78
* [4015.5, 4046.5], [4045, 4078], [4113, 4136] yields 0.151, 2.43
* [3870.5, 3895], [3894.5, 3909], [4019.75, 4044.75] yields -0.197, 1.35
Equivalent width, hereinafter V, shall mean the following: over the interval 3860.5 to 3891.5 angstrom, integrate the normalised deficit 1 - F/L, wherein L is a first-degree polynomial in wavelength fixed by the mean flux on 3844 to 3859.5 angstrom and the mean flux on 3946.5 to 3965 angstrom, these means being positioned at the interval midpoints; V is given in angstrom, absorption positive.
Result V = 1.9 angstrom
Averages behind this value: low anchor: 1.13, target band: 1.16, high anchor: 1.56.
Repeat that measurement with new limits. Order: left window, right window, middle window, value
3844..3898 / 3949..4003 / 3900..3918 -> -2.9 angstrom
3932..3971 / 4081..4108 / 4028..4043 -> -4.2 angstrom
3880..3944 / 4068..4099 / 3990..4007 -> -3.6 angstrom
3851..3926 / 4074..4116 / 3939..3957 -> 0.4 angstrom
